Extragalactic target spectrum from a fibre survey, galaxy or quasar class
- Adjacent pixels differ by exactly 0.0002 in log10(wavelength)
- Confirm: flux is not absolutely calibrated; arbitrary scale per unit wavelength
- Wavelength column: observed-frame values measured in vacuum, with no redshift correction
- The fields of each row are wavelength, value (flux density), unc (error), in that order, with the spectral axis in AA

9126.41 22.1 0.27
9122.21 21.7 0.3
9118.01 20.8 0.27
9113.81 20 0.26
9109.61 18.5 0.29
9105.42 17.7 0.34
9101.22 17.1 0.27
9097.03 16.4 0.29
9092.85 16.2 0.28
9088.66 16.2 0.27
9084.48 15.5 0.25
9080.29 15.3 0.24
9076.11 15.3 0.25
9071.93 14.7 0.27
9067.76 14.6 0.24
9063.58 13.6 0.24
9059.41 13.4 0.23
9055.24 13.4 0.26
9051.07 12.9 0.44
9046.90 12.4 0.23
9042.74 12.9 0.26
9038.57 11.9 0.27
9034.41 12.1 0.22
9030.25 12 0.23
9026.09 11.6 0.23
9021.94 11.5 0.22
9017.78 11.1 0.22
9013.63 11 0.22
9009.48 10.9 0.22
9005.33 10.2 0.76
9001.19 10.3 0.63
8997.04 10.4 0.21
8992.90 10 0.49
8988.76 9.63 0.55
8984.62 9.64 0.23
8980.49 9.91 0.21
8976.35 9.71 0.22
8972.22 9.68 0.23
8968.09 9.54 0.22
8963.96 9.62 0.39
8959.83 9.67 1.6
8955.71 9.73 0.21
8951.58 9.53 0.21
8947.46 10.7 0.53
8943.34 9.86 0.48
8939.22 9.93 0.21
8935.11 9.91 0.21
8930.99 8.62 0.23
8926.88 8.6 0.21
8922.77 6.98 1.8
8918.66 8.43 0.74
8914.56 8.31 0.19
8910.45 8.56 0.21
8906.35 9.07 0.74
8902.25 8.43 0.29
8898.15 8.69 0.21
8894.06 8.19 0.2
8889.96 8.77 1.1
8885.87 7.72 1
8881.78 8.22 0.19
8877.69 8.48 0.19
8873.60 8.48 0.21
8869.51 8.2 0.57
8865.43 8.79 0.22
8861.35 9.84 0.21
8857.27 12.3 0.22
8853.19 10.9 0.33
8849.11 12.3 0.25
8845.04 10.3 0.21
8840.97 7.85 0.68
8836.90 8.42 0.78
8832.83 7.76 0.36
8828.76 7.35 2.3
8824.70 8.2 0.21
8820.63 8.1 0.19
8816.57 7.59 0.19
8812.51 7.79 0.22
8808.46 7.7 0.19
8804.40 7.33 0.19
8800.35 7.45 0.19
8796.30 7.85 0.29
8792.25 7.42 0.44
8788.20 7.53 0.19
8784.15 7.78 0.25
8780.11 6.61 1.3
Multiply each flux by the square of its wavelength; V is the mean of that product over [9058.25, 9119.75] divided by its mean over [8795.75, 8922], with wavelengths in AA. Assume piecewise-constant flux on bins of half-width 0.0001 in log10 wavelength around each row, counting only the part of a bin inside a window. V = 2.0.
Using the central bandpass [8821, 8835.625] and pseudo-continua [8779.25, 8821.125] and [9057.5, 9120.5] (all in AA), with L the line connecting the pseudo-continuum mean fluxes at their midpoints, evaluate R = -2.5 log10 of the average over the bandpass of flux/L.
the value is 0.078 mag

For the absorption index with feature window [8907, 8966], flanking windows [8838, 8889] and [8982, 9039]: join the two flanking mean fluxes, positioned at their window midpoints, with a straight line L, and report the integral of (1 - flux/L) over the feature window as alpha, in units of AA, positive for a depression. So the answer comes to 5.6 AA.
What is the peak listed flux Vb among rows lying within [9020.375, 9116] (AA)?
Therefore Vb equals 20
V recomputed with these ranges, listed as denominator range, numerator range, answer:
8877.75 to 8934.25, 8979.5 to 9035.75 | 1.31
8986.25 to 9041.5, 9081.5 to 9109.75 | 1.54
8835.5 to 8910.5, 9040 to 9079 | 1.56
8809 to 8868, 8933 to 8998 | 1.12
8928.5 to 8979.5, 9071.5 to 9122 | 1.83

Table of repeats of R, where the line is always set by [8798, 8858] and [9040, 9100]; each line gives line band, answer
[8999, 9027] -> 0.201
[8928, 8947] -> 0.176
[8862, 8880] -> 0.133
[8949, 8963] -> 0.211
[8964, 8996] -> 0.255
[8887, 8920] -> 0.223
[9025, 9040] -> 0.143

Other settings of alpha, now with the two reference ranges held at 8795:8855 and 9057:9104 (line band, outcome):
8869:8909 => 6.84 AA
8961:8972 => 2.38 AA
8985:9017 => 6.92 AA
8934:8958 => 3.61 AA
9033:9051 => 2.39 AA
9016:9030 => 2.33 AA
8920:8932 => 3.37 AA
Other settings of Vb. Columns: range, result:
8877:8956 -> 10.7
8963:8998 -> 10.4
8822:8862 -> 12.3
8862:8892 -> 8.79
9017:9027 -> 11.6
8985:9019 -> 11.1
